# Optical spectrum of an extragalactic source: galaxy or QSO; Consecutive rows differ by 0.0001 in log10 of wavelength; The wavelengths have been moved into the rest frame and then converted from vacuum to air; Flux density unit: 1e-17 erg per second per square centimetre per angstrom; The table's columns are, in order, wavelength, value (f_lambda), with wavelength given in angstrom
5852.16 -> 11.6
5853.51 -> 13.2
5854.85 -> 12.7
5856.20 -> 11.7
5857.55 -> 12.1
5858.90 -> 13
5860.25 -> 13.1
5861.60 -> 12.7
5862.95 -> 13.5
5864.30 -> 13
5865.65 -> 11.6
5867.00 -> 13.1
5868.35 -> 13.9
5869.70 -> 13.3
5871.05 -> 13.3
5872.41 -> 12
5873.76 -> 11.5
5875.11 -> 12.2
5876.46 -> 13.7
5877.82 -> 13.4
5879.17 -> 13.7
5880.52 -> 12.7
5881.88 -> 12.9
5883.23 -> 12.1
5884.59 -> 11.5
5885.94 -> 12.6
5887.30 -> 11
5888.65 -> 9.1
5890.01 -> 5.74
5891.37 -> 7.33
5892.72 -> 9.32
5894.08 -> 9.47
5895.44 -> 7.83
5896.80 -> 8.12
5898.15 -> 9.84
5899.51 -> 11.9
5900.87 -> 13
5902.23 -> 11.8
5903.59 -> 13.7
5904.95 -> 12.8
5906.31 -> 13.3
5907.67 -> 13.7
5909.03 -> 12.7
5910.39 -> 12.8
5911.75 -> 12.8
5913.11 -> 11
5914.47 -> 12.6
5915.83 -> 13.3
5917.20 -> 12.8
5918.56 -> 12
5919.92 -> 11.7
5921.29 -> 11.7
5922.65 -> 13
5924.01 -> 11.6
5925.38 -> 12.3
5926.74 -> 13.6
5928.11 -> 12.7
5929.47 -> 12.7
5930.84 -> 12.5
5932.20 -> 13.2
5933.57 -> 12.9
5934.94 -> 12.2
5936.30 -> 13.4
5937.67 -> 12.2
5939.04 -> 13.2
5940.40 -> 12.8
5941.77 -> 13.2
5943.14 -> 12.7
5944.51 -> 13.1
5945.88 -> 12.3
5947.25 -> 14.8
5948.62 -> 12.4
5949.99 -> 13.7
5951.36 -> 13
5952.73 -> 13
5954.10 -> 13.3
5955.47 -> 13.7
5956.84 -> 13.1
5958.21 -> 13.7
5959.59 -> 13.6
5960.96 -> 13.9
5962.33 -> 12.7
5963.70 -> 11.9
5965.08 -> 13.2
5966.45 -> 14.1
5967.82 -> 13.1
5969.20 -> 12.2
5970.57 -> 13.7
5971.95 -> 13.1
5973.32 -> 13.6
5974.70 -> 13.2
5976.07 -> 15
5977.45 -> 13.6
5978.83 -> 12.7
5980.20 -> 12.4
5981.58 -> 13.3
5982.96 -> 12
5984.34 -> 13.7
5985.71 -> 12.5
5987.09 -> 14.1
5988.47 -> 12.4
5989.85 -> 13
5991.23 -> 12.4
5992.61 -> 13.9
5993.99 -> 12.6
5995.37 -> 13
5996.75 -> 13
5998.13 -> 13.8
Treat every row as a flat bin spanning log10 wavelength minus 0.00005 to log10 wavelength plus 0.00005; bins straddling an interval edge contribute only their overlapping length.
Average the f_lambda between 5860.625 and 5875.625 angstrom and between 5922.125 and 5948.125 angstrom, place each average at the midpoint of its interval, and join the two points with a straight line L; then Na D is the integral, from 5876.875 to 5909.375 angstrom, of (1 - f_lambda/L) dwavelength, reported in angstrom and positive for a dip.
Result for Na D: 3.9 angstrom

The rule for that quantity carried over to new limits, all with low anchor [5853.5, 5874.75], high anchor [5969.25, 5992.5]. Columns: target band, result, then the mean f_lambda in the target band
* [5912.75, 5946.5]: 0.9 angstrom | 12.6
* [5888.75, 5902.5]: 3.7 angstrom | 9.35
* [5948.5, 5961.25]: -0.3 angstrom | 13.4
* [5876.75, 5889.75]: 0.8 angstrom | 11.9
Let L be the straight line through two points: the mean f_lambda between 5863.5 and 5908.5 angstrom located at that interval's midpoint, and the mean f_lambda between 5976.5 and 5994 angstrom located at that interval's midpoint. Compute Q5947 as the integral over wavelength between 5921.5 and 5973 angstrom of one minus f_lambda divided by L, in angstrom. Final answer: -2.2 angstrom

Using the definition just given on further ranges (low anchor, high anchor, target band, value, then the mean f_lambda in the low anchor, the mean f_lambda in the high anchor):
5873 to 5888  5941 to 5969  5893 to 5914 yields 1.8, 12.5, 13.2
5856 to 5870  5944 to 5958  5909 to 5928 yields 1.0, 12.8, 13.3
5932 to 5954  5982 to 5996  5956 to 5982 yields -0.6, 13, 13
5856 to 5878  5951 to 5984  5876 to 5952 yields 5.2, 12.8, 13.2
